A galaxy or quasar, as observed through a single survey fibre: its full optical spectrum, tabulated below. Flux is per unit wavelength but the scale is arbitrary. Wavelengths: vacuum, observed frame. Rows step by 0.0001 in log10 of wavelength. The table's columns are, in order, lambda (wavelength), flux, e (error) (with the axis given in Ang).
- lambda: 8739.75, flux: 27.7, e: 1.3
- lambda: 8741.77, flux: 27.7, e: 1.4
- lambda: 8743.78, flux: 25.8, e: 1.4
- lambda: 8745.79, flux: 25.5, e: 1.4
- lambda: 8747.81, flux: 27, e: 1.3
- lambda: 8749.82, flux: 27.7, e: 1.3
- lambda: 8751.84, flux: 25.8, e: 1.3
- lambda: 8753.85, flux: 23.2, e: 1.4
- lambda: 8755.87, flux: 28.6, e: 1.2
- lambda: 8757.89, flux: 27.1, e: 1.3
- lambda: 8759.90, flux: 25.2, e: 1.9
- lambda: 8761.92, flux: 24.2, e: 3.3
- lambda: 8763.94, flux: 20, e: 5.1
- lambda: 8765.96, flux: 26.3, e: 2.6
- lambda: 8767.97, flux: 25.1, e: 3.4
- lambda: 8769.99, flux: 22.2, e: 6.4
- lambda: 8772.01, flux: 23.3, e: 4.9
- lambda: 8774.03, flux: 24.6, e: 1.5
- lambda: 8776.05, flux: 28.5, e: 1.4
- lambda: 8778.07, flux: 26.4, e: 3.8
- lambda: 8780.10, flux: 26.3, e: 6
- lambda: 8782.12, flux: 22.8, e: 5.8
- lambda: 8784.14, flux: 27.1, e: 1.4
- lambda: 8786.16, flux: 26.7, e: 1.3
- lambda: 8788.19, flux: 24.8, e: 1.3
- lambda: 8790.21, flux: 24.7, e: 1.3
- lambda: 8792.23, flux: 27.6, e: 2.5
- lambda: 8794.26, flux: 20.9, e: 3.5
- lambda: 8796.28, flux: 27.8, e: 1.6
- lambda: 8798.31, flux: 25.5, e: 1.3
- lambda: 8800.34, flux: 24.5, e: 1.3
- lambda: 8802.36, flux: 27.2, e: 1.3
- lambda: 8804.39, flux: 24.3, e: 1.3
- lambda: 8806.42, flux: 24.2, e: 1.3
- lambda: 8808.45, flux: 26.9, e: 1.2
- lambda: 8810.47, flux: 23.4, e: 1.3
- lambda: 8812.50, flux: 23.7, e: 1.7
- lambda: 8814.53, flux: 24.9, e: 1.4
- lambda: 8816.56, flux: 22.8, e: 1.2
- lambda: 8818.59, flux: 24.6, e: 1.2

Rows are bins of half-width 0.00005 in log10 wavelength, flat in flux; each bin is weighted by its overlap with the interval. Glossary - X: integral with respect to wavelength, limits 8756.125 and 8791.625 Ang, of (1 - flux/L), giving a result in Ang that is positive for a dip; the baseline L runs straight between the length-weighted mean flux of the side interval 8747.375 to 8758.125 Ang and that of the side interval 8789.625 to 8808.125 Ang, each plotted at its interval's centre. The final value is 1.1 Ang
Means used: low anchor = 26.5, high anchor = 25.3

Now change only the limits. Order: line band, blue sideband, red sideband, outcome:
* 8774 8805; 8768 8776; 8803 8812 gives -1.51 Ang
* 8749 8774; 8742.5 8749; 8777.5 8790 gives 1.07 Ang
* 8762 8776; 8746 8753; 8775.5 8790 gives 1.20 Ang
